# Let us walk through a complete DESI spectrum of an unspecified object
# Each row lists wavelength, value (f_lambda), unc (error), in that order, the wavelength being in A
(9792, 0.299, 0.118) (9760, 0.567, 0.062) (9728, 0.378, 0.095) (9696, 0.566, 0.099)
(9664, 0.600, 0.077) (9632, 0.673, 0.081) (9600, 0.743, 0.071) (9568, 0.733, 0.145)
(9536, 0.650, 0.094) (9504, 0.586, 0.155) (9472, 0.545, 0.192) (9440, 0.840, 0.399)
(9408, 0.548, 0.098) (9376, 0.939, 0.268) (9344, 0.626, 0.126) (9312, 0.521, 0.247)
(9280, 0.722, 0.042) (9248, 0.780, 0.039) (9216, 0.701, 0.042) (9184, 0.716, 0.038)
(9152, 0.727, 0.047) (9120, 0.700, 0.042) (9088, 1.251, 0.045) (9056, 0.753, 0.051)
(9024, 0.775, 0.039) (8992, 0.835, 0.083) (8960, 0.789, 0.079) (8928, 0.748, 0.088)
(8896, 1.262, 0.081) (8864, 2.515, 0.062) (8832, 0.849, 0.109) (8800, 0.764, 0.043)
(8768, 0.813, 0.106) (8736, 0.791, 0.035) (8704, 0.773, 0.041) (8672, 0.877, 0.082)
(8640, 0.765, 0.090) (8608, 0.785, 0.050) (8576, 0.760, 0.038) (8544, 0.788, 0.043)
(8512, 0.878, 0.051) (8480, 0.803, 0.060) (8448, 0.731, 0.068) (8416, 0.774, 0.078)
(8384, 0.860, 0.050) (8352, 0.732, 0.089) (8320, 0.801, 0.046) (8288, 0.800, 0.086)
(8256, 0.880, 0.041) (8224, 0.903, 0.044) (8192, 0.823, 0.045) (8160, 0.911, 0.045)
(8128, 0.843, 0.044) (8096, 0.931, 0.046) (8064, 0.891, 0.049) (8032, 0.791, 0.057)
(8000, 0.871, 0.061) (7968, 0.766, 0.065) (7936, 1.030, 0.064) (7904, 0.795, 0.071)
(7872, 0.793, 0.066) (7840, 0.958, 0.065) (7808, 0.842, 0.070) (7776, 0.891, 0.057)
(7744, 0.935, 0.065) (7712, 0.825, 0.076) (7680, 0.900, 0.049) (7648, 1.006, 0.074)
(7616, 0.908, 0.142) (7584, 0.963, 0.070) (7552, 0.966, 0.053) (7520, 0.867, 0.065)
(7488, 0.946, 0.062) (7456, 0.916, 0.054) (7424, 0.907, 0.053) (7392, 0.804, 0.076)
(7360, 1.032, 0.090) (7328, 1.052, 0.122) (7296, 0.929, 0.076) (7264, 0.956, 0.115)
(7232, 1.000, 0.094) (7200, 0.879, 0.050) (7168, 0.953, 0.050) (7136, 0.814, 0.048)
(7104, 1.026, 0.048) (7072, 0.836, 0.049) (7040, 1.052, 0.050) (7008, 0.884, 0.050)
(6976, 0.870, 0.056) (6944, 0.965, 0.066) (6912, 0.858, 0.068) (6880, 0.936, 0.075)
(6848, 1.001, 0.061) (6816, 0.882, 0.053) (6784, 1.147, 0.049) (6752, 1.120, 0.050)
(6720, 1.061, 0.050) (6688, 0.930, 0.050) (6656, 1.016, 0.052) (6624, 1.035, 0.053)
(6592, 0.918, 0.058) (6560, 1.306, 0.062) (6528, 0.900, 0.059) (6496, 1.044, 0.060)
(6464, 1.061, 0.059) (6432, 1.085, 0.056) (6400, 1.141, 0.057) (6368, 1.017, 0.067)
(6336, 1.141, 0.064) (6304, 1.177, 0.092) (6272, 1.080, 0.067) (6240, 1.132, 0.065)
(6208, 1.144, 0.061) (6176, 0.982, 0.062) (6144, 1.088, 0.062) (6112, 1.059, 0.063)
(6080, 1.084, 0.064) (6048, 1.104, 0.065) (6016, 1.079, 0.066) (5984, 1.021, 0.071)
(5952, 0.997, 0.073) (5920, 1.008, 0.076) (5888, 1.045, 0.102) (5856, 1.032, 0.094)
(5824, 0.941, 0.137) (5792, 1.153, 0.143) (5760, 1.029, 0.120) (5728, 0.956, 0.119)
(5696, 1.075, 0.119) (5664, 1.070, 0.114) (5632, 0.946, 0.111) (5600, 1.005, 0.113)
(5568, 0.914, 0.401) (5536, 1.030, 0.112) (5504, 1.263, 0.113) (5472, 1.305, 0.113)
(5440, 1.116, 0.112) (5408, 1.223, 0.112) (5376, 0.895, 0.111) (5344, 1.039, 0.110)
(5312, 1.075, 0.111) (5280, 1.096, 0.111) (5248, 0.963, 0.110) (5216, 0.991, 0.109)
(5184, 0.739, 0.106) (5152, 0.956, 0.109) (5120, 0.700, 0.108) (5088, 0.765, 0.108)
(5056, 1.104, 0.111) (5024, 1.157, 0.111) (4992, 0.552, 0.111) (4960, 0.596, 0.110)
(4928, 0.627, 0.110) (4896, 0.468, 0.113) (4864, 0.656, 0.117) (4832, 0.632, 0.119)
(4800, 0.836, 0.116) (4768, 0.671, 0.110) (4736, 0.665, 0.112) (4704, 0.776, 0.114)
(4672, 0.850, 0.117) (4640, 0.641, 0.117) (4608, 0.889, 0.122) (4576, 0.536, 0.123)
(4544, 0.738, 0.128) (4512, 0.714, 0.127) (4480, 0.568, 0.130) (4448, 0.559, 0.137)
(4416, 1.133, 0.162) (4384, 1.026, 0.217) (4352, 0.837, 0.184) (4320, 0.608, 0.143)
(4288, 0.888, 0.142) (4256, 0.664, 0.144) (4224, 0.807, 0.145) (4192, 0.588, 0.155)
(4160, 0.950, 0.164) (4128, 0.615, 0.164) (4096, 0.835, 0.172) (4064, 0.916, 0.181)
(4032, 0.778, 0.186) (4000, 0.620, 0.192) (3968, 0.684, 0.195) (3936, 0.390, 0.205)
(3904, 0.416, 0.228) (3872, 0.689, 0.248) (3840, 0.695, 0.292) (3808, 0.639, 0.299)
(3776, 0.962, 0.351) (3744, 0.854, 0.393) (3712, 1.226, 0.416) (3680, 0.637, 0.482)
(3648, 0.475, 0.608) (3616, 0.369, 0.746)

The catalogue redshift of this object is 0.35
